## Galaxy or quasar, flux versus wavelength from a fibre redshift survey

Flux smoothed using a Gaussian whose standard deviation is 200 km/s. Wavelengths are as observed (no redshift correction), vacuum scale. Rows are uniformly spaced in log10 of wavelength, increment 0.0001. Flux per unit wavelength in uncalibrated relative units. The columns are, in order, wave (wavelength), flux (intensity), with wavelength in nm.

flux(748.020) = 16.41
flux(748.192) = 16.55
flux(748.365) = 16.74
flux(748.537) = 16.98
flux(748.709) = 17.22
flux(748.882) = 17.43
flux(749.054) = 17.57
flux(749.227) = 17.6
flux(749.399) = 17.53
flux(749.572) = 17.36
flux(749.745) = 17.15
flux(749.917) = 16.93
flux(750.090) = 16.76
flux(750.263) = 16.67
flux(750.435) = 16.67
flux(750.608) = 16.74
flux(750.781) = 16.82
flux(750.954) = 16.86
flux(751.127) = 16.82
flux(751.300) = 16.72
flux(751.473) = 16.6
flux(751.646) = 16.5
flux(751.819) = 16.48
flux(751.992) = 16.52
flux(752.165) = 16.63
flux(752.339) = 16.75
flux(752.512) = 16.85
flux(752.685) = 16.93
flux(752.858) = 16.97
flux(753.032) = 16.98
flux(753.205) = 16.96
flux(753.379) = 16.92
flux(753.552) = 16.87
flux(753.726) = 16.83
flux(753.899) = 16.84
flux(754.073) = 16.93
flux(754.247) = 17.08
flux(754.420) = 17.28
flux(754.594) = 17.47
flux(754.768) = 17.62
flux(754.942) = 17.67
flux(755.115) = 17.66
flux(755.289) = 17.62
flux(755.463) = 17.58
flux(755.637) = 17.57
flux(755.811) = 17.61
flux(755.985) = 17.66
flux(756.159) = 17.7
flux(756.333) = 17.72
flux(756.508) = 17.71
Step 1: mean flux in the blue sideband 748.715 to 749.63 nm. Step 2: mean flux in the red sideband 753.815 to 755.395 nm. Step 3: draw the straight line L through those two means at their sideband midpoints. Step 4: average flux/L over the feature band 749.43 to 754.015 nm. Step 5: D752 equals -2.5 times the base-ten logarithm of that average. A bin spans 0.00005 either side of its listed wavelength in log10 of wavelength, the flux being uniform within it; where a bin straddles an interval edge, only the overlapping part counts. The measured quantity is 0.04 mag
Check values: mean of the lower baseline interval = 17.5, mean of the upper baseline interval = 17.4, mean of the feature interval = 16.8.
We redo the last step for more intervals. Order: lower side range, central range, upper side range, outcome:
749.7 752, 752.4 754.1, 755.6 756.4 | 0.02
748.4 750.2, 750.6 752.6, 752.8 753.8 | 0.02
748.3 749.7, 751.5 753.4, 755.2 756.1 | 0.04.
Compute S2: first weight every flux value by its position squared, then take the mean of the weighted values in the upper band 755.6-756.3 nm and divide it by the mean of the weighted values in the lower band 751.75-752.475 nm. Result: 1.1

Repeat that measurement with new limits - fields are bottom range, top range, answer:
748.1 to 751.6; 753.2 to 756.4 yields 1.04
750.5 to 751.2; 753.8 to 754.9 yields 1.03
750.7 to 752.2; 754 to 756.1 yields 1.06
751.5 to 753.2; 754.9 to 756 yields 1.06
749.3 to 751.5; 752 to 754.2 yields 1.00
